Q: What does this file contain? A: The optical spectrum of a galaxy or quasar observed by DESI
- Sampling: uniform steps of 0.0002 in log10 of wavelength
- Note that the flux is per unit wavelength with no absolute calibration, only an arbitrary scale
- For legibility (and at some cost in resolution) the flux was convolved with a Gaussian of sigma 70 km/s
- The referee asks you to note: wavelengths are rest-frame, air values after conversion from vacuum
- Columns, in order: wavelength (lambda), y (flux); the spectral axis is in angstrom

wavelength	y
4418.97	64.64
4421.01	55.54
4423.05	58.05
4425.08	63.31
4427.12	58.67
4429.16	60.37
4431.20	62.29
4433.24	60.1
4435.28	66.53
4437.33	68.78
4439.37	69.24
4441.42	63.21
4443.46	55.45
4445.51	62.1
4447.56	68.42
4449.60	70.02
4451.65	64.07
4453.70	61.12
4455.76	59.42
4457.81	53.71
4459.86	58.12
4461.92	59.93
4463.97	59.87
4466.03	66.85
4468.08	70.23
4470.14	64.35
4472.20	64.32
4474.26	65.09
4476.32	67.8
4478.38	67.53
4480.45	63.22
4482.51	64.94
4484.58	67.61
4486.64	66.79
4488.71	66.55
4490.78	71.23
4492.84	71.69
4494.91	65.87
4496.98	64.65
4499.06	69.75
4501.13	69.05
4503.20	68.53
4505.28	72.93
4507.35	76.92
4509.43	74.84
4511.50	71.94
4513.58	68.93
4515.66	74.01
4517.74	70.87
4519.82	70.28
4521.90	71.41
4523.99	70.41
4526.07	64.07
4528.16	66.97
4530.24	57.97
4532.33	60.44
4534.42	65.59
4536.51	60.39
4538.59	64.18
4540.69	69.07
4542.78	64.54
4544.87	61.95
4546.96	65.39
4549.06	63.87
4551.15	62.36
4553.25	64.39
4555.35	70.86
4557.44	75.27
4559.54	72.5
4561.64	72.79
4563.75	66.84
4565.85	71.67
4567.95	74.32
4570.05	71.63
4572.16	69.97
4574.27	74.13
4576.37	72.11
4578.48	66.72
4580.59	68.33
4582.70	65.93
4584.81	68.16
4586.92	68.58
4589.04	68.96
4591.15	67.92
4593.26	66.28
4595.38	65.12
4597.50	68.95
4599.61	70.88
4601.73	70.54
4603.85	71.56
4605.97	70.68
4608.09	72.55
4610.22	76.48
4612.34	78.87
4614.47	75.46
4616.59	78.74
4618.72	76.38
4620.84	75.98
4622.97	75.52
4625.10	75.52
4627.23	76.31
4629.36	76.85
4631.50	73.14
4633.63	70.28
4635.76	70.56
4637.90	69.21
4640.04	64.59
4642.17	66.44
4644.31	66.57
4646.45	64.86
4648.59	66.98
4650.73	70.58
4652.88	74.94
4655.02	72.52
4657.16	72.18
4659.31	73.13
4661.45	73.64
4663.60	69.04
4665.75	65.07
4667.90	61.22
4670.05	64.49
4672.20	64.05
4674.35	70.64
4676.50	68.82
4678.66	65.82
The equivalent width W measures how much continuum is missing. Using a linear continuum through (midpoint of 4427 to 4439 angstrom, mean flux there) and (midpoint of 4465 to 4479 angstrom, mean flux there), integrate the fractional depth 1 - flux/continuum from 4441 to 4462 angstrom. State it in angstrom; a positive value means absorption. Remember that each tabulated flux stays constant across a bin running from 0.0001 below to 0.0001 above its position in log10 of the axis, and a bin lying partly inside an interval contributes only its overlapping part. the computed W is 1.13 angstrom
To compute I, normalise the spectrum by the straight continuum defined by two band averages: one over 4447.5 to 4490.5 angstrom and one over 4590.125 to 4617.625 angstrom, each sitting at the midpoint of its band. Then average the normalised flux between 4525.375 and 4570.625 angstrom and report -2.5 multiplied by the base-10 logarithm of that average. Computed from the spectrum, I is 0.03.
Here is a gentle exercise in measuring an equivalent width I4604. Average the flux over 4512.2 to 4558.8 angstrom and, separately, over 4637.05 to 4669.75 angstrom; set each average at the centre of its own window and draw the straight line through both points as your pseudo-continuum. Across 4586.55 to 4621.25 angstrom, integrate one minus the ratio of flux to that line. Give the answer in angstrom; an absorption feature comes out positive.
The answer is -2.2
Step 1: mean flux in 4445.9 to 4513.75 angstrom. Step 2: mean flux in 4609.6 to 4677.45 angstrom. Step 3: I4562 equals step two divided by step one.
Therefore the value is 1.07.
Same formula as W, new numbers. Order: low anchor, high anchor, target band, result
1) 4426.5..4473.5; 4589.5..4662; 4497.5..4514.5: -1.46 angstrom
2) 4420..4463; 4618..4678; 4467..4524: -4.38 angstrom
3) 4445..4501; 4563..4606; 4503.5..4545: -0.57 angstrom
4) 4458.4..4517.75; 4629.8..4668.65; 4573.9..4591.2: -0.06 angstrom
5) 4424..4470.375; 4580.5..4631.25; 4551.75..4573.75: -0.40 angstrom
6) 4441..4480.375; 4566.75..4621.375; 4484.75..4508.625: -1.46 angstrom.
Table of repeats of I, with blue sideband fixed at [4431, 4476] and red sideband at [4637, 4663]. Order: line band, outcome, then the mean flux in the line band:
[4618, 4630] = -0.11 mag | 76.1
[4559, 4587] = -0.05 mag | 70.3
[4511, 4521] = -0.09 mag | 71.2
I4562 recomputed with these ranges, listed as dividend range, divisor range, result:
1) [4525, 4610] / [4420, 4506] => 1.05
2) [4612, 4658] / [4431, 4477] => 1.14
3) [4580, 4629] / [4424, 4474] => 1.14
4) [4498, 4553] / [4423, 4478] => 1.07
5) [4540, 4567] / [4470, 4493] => 1.02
